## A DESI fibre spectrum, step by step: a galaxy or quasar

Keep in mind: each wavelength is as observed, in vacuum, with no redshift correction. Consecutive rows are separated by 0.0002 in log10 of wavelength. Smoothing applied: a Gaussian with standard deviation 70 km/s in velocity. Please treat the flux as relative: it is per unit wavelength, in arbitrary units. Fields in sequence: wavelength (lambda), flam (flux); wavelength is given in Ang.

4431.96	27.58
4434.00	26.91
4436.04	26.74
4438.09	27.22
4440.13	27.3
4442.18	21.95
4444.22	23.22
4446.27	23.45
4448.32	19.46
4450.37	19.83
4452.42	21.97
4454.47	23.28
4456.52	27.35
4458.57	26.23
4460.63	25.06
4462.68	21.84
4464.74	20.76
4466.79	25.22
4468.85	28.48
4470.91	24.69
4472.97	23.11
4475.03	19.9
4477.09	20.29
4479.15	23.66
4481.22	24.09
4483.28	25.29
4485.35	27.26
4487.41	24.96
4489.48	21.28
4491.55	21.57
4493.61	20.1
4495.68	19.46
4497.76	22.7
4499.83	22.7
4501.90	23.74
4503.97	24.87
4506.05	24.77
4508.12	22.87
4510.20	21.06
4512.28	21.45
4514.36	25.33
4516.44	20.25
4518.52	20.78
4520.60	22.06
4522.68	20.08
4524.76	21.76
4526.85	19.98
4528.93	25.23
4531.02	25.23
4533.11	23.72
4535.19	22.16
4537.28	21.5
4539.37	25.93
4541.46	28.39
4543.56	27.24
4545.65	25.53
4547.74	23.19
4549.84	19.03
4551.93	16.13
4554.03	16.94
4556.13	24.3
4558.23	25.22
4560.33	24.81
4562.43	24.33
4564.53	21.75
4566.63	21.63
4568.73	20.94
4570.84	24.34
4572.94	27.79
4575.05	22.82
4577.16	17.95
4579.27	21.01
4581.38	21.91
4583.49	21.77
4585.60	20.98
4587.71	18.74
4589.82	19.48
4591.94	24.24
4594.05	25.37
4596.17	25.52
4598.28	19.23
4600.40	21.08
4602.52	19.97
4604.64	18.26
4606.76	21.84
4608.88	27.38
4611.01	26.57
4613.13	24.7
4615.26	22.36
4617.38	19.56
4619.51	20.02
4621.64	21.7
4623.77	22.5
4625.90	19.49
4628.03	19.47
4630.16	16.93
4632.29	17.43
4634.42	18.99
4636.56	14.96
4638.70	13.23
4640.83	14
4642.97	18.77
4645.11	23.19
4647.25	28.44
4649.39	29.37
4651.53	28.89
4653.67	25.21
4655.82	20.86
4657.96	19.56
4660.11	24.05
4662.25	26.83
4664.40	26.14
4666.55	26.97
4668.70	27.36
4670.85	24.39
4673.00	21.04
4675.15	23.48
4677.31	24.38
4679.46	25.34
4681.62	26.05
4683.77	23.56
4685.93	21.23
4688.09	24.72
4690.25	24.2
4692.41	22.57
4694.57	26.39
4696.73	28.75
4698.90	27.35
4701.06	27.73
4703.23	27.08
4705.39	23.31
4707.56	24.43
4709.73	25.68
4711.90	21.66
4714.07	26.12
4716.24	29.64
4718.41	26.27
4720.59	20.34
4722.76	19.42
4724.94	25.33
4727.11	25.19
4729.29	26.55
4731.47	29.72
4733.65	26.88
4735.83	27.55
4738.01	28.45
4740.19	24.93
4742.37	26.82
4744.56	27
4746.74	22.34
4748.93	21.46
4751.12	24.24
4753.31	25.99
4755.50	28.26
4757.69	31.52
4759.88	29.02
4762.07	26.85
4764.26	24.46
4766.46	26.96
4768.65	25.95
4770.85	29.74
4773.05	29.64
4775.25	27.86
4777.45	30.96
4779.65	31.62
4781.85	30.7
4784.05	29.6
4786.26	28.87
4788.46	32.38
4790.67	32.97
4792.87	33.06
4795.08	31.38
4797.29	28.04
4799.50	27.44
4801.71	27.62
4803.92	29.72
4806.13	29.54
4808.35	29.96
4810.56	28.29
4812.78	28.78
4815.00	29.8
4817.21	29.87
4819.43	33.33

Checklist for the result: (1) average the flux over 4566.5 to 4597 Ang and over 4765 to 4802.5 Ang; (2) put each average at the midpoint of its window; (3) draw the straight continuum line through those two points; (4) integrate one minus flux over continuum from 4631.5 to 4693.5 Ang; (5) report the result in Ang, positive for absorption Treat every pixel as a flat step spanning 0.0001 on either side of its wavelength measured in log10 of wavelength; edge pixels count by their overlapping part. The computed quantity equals 5.7 Ang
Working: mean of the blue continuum 22.3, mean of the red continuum 29.7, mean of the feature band 23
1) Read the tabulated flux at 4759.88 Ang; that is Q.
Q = 29.02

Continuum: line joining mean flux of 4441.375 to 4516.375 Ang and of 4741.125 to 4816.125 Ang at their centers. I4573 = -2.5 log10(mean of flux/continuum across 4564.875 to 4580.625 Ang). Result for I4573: 0.11 mag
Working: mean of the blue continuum 23.1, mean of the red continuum 28.5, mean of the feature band 22.3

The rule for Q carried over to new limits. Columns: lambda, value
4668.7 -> 27.36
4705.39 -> 23.31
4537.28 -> 21.5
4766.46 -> 26.96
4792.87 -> 33.06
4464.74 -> 20.76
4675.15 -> 23.48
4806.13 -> 29.54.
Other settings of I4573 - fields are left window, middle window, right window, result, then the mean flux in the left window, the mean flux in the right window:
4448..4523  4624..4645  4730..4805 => 0.42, 23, 28.2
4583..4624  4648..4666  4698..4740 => -0.07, 22.1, 25.7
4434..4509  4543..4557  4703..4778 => 0.13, 23.6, 26.2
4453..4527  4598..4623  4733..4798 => 0.15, 23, 28.2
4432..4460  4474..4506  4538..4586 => 0.04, 24.3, 22.8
